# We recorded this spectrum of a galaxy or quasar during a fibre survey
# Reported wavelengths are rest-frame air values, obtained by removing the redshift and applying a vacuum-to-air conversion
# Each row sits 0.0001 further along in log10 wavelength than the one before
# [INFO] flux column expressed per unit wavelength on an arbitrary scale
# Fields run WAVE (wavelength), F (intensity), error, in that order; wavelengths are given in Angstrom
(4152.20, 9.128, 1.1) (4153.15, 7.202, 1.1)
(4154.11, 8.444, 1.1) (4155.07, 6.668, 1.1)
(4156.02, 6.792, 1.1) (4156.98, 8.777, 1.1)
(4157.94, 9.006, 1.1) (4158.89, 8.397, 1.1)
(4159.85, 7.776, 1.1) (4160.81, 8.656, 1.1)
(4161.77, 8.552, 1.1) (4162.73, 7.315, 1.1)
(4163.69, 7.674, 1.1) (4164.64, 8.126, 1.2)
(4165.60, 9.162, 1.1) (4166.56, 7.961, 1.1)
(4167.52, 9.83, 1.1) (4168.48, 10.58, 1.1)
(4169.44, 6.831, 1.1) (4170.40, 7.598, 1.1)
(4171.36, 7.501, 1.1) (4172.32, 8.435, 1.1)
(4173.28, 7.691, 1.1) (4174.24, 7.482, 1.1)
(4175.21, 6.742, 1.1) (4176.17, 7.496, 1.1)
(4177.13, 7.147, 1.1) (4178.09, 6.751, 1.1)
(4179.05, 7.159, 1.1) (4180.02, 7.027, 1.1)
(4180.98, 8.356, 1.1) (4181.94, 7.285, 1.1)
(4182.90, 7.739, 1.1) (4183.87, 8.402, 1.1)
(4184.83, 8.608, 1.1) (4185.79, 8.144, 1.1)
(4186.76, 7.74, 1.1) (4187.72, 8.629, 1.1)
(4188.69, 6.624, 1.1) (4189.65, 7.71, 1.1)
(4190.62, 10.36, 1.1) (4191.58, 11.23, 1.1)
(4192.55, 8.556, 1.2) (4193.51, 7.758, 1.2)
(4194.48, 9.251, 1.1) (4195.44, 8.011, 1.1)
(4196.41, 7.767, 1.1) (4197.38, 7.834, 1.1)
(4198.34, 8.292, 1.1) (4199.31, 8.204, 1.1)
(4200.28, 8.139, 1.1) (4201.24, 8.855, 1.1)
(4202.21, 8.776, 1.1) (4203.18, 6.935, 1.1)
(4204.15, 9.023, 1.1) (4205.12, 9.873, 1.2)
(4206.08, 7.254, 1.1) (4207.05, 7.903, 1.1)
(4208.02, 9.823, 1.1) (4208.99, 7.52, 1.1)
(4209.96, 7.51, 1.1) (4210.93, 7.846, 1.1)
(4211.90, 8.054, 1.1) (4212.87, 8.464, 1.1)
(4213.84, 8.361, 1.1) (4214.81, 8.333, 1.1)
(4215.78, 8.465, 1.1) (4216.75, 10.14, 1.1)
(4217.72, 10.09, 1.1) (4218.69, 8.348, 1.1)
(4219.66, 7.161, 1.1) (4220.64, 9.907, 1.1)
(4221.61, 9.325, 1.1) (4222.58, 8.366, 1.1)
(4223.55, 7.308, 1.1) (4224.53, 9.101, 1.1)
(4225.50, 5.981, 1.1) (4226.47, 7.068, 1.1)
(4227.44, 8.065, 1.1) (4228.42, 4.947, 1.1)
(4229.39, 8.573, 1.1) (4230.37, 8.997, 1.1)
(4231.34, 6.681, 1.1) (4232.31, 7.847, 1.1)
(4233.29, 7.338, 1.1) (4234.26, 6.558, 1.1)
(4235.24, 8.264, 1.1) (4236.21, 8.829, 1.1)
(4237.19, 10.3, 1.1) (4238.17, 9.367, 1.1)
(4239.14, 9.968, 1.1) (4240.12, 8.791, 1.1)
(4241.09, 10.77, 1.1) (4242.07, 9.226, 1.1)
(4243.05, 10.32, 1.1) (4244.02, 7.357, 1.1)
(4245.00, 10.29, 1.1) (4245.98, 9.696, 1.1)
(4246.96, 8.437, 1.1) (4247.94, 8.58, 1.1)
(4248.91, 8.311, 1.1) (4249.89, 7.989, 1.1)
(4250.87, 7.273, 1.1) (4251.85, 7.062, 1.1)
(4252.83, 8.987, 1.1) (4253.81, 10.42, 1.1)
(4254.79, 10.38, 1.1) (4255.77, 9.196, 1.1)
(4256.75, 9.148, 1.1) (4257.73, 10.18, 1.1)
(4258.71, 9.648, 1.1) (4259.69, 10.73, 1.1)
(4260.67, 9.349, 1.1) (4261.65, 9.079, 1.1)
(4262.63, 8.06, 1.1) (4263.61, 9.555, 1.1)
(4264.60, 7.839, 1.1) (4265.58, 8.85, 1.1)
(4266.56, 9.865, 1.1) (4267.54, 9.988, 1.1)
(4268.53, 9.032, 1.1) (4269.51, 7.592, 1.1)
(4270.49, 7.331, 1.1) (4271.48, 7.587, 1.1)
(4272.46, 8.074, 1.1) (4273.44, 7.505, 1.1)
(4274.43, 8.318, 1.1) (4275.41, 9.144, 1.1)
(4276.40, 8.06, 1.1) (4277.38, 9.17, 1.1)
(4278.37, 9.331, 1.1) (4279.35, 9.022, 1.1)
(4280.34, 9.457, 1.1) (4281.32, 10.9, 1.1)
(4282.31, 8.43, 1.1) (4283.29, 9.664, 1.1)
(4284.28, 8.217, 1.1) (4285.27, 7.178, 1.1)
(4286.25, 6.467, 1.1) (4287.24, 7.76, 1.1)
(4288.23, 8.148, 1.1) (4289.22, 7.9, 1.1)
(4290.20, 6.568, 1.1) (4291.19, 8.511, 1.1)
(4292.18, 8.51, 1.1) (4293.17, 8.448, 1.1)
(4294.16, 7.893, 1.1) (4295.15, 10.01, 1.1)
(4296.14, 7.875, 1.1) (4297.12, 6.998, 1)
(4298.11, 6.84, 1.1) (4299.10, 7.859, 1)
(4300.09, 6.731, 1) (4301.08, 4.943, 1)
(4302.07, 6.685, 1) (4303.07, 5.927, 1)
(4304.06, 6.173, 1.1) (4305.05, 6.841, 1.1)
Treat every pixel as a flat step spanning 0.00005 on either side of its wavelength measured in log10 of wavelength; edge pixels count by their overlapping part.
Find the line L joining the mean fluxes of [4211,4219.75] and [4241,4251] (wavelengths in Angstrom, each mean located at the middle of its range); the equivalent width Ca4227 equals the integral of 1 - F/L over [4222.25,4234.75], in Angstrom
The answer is 1.88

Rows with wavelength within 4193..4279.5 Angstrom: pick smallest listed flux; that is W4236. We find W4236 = 4.947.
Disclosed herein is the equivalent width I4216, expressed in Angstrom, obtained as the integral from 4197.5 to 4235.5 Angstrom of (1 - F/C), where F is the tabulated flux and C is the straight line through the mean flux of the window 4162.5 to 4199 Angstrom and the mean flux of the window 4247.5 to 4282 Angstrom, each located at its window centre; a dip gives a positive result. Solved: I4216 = 1.2 Angstrom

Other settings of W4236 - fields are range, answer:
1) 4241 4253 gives 7.062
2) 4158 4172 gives 6.831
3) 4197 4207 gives 6.935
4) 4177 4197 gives 6.624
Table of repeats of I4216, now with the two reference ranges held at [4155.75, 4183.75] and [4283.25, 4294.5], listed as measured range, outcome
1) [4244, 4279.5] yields -4.32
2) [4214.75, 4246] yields -2.47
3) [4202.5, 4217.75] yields -1.00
